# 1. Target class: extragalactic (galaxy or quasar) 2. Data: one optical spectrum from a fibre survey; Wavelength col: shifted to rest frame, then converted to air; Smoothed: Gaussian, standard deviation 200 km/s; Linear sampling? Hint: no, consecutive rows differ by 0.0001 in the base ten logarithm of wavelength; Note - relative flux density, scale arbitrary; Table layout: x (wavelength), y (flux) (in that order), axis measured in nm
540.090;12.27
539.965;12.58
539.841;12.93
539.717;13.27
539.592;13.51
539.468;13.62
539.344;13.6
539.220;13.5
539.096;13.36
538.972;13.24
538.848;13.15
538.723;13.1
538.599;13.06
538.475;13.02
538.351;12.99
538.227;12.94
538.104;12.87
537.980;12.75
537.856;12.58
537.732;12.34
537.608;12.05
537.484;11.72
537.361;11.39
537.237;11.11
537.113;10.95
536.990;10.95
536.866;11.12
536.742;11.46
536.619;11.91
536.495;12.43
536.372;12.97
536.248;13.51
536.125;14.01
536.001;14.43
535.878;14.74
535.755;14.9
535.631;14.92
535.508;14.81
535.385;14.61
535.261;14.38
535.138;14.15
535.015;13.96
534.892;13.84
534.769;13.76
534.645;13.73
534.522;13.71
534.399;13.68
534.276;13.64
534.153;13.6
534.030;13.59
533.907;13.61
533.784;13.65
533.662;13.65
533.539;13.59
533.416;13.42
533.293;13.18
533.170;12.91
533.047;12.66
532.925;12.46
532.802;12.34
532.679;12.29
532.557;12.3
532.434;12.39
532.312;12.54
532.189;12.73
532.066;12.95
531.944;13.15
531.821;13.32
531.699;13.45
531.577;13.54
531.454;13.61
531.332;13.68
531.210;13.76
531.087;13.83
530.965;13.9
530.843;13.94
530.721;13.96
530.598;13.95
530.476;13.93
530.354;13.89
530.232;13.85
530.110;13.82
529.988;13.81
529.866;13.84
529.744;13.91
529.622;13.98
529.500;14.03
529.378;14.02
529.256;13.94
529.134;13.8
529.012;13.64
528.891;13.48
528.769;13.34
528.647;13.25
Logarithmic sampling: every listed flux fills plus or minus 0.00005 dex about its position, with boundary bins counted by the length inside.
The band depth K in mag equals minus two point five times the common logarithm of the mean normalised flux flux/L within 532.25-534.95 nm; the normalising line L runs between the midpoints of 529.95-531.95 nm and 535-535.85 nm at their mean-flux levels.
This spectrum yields 0.08 mag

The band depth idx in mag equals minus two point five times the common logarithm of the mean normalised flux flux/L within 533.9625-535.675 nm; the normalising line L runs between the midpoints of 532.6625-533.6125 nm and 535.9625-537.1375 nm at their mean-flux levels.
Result -0.11 mag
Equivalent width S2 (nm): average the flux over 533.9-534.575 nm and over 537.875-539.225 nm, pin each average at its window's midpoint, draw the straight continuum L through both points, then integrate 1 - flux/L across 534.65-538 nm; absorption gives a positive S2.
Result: 0.08 nm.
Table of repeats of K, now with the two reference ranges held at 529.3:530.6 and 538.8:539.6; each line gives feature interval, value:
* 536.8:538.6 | 0.121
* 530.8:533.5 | 0.056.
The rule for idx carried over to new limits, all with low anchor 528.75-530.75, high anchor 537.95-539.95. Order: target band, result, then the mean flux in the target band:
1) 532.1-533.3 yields 0.089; 12.6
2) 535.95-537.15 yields 0.082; 12.4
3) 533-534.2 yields 0.014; 13.4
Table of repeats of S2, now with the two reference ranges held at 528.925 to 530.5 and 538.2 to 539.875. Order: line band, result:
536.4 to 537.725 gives 0.18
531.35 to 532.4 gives 0.04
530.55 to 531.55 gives 0.00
